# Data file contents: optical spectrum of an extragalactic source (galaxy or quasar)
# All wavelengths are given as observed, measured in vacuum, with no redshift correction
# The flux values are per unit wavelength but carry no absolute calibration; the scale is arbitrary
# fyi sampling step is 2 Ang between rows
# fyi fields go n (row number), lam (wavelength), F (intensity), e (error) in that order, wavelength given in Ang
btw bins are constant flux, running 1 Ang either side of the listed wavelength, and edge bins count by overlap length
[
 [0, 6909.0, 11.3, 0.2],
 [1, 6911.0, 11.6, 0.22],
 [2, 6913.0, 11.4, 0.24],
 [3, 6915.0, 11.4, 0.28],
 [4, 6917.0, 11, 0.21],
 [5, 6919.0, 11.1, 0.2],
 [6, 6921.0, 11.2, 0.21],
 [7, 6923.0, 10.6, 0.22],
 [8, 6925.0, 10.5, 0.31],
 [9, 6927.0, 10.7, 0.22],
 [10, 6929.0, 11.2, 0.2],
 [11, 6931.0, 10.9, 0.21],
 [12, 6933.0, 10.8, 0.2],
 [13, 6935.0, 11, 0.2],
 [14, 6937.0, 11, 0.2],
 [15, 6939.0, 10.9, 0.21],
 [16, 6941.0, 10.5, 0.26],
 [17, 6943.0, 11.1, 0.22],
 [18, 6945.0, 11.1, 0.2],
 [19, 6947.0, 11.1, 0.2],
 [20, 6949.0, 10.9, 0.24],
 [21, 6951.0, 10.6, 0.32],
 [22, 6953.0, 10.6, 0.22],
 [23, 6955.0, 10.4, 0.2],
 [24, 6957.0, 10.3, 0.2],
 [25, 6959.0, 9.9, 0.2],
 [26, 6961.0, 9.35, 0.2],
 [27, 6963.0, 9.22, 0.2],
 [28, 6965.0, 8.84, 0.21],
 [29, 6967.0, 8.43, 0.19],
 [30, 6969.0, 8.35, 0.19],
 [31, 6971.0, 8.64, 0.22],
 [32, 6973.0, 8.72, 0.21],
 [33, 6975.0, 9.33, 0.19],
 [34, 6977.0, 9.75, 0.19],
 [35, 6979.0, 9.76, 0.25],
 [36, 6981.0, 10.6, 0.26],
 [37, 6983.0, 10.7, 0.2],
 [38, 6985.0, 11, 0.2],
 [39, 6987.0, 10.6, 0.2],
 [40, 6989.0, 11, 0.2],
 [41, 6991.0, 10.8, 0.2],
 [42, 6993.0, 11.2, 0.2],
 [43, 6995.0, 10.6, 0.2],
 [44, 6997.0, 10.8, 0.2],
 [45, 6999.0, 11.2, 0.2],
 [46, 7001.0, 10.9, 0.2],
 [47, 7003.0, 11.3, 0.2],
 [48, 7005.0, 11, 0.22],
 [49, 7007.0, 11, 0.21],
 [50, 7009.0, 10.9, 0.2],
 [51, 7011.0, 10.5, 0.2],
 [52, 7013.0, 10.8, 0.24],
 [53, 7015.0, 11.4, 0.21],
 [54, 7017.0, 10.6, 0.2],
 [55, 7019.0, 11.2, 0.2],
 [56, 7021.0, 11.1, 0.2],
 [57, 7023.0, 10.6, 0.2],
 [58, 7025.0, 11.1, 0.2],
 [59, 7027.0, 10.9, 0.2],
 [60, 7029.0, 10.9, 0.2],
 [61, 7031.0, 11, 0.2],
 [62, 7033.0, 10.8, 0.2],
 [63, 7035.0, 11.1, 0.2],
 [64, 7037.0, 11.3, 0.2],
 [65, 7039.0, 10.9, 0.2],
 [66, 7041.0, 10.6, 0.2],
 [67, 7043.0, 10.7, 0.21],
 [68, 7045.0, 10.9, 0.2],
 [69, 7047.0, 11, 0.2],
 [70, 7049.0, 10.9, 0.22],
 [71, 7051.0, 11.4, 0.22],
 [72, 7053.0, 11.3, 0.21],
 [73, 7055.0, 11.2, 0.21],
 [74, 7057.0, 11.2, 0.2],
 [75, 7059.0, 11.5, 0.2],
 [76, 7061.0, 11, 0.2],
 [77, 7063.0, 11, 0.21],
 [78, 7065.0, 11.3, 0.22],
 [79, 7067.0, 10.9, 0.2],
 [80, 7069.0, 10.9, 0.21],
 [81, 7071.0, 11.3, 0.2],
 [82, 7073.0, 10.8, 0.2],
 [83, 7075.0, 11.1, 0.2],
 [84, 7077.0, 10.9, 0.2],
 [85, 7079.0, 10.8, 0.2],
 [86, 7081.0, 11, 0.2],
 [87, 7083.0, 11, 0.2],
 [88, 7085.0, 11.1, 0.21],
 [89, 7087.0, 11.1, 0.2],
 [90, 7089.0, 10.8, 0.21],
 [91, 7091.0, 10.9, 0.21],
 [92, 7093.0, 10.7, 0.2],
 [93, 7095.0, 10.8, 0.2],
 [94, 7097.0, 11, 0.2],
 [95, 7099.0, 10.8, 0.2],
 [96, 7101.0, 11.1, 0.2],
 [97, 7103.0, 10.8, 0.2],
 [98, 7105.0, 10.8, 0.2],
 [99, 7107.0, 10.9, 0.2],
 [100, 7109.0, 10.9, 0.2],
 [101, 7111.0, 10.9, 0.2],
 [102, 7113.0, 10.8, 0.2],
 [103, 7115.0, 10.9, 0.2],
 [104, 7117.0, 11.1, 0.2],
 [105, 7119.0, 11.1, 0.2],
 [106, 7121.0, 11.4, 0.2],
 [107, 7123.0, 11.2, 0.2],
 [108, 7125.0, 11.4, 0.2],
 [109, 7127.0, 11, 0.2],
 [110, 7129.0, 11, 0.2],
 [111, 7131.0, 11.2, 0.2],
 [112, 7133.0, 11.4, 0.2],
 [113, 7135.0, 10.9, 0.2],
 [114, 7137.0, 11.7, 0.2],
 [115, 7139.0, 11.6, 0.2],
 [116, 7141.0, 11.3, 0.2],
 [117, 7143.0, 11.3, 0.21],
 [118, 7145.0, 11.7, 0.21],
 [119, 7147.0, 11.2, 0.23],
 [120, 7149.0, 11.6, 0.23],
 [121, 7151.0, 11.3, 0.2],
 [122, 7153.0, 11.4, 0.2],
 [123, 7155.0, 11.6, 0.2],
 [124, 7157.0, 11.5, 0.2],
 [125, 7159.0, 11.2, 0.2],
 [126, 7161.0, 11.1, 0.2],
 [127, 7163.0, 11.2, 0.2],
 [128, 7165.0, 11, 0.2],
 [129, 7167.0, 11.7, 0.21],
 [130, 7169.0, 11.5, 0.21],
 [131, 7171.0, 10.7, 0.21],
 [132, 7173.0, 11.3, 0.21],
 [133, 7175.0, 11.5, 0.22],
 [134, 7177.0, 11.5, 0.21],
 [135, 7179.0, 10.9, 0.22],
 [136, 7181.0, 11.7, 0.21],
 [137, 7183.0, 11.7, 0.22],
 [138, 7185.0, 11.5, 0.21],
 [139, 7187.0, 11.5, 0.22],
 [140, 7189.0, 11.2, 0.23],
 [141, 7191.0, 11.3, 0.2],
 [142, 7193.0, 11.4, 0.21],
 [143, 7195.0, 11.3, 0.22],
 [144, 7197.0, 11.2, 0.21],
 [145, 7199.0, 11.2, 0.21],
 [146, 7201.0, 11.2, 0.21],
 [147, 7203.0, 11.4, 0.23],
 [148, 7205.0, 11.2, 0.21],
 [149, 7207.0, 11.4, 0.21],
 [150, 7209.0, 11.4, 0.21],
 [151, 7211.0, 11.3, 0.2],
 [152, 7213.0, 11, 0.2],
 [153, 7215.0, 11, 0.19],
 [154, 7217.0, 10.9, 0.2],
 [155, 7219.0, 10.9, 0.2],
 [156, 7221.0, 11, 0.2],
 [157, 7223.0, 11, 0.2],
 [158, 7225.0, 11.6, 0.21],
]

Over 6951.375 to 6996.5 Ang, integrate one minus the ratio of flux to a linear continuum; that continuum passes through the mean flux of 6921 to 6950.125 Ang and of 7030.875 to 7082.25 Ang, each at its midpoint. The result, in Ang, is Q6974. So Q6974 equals 4.1 Ang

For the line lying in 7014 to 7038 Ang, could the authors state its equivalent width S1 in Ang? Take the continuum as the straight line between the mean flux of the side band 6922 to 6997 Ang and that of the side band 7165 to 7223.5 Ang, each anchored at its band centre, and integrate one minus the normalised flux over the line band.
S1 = -1.0 Ang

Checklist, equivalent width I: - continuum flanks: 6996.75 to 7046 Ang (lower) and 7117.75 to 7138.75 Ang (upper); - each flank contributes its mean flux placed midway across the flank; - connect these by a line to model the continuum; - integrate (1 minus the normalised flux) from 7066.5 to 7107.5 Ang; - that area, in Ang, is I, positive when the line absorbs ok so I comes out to 0.72 Ang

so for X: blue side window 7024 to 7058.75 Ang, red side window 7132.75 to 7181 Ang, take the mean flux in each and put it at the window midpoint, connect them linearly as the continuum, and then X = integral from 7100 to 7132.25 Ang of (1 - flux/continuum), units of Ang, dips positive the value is 0.6 Ang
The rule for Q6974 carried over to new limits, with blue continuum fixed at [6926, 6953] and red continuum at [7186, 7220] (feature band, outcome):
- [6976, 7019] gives 0.7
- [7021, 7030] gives 0.1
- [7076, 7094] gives 0.3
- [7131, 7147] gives -0.3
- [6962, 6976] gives 2.7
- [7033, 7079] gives 0.0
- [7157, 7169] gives -0.1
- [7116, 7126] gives -0.1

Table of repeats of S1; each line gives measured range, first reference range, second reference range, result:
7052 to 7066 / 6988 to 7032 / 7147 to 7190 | -0.18 Ang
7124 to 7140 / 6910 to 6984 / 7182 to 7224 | -0.41 Ang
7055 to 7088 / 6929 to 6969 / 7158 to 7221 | -0.77 Ang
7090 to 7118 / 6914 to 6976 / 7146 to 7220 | 0.21 Ang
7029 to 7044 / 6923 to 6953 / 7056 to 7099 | 0.06 Ang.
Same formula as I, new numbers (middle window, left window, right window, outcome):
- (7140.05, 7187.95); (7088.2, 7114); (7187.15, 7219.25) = -1.2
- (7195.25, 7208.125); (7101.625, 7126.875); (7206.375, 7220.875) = -0.2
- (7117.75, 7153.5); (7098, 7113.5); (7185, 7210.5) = -1.0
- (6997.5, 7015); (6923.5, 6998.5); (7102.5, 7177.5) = -0.7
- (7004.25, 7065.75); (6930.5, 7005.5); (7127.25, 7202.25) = -1.9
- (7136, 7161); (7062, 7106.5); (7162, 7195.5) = -0.5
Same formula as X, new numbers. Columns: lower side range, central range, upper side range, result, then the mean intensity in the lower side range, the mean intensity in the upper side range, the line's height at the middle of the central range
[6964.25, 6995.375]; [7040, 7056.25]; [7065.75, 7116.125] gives -0.7 Ang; 9.89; 10.9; 10.5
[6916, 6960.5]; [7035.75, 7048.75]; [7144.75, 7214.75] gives 0.1 Ang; 10.8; 11.3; 11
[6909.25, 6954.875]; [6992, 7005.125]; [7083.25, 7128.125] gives 0.0 Ang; 11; 11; 11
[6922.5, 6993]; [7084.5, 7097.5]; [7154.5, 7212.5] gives 0.0 Ang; 10.3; 11.3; 10.9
